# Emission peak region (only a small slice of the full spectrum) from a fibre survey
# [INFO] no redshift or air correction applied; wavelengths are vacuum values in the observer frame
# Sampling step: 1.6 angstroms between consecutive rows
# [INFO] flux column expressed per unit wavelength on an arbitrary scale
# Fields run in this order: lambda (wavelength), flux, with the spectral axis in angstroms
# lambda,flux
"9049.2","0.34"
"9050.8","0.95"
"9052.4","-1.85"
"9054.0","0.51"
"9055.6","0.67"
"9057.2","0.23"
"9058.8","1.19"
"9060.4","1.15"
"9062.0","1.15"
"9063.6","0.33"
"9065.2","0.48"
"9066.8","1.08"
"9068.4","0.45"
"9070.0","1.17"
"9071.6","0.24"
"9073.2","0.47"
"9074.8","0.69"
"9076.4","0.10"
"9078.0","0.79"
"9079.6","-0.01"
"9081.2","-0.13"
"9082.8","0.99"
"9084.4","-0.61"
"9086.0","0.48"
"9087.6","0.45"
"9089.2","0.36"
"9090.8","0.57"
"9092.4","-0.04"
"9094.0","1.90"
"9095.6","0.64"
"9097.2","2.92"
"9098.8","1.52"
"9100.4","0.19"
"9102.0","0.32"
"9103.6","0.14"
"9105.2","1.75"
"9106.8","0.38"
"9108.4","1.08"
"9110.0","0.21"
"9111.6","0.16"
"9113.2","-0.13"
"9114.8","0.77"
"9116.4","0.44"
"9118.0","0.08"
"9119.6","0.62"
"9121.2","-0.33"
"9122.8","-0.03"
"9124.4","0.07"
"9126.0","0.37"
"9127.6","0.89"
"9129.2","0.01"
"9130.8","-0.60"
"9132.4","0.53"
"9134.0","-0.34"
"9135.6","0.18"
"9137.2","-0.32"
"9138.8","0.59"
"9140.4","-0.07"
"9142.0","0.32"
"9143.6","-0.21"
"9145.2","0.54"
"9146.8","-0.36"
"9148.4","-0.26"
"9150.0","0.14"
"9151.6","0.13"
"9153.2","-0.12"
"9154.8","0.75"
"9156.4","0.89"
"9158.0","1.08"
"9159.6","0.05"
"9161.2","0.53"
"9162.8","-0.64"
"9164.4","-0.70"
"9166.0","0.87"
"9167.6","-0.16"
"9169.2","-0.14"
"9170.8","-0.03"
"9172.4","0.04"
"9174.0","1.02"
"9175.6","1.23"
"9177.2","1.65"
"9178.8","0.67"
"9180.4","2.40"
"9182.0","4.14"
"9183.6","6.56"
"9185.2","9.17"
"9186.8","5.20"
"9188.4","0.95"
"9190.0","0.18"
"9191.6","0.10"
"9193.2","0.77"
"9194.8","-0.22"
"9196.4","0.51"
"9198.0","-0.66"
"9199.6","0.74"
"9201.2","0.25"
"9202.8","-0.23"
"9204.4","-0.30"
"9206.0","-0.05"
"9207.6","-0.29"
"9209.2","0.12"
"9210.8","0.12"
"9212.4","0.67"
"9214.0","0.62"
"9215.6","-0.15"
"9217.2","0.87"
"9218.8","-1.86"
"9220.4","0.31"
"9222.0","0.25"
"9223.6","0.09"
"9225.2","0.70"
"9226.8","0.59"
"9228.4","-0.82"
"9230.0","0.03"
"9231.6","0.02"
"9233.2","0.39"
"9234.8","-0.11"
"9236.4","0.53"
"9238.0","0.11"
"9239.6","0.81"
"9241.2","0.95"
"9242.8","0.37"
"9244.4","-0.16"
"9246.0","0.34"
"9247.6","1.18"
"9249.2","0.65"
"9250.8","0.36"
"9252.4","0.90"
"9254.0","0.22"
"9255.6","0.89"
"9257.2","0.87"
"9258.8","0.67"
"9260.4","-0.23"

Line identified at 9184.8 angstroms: [O III]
